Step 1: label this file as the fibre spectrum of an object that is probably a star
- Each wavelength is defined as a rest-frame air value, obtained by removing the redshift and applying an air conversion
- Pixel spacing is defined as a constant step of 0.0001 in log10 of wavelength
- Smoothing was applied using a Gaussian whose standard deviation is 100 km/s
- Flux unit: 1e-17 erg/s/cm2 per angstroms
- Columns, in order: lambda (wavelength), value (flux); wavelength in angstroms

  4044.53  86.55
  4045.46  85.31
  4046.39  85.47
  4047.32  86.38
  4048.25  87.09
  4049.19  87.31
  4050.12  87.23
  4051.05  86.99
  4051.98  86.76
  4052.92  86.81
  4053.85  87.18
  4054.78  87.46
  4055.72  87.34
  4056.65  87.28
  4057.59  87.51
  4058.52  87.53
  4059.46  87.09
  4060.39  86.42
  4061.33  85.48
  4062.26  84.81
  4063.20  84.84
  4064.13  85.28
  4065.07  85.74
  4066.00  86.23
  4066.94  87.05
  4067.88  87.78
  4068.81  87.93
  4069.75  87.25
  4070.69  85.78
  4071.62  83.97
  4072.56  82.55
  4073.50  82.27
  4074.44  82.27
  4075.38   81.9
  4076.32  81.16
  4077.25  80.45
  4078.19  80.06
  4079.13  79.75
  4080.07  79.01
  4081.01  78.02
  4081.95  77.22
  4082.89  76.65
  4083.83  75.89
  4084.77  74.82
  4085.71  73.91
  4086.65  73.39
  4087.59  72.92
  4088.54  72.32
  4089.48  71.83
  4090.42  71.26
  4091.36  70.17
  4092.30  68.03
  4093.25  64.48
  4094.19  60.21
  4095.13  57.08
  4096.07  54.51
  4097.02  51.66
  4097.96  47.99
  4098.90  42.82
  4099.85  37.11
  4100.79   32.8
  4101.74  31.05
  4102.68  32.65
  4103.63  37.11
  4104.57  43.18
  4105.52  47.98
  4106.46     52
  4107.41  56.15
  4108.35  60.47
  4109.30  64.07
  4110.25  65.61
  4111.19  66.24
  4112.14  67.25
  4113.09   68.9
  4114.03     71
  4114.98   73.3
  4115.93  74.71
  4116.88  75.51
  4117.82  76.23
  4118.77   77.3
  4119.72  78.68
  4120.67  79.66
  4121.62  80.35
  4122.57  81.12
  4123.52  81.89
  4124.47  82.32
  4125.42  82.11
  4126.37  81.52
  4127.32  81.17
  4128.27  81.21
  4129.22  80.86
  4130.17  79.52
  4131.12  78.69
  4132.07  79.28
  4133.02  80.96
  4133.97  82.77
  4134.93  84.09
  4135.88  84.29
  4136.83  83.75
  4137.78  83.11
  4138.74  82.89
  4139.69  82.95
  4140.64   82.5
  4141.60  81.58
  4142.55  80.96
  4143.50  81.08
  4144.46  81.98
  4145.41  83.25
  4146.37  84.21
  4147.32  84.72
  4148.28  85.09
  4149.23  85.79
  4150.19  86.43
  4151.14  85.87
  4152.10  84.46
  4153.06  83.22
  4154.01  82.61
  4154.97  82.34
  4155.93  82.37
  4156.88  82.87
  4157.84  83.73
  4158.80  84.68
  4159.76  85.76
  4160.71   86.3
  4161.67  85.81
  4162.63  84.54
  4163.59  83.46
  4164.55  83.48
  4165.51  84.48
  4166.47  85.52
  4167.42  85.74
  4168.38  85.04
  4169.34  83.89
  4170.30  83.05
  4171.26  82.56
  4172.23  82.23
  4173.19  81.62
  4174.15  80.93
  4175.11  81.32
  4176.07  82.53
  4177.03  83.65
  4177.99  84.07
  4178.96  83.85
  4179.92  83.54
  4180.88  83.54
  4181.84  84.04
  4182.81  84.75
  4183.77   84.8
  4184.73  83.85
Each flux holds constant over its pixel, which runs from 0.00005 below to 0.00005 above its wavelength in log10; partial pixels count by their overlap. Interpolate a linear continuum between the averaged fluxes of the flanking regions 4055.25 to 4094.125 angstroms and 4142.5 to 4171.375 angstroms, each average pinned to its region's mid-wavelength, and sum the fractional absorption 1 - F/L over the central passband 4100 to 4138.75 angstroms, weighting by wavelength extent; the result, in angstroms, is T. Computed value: 5.9 angstroms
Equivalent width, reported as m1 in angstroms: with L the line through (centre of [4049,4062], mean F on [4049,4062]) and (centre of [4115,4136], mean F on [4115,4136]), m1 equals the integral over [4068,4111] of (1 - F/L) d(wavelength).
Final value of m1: 9.1 angstroms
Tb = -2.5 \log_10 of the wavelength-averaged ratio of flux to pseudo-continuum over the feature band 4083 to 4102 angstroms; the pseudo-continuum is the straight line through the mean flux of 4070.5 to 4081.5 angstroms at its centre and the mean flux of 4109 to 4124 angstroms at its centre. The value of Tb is 0.28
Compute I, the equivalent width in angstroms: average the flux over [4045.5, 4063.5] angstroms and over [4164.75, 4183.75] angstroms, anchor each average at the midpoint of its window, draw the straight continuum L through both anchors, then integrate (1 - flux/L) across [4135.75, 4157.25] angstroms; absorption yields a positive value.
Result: 0.2 angstroms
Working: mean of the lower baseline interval 86.7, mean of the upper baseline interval 83.5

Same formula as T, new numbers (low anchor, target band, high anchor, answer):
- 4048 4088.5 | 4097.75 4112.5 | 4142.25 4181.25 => 6.10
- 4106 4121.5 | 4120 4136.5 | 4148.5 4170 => -1.57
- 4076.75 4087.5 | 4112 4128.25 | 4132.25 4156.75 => 0.67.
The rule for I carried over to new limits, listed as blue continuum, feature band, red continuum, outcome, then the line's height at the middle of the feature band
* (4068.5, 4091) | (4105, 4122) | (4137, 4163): 2.7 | 81.1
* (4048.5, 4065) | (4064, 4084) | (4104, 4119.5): -0.7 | 79.9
